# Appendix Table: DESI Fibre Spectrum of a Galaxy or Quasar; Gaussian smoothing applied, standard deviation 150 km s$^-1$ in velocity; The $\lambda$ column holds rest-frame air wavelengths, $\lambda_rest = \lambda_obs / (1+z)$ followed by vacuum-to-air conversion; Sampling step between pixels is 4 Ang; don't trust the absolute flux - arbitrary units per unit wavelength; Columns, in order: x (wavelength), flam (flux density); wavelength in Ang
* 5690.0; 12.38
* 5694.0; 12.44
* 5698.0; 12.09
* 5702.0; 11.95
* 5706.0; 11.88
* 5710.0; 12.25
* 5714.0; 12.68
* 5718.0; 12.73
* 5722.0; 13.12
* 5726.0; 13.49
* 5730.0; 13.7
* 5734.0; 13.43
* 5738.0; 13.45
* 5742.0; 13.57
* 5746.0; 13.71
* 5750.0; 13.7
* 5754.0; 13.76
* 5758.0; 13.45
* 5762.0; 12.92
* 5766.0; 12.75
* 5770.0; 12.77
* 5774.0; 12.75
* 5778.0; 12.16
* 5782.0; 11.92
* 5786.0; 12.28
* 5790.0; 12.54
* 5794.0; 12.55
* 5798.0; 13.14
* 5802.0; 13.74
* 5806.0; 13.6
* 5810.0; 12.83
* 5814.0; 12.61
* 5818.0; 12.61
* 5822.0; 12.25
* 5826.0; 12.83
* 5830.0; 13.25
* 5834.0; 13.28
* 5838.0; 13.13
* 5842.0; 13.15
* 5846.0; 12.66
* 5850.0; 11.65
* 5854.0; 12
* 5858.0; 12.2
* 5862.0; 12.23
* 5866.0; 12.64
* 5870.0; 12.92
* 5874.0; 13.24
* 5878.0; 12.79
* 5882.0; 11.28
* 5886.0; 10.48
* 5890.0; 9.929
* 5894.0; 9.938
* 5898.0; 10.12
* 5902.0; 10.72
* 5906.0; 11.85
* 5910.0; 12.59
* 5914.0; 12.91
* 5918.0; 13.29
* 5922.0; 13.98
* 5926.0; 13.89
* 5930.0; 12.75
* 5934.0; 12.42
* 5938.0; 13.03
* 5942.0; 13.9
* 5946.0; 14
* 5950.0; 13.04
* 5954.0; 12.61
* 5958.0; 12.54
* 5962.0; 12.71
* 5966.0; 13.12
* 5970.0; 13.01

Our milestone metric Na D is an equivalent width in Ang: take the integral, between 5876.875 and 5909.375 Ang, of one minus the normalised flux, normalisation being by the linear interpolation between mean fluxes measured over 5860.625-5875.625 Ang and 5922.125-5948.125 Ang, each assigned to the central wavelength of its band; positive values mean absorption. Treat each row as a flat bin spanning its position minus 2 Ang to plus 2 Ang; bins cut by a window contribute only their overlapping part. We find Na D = 5.2 Ang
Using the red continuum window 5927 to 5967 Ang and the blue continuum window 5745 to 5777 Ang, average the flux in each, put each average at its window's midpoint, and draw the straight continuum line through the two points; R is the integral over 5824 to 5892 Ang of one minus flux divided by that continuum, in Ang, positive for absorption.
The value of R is 4.0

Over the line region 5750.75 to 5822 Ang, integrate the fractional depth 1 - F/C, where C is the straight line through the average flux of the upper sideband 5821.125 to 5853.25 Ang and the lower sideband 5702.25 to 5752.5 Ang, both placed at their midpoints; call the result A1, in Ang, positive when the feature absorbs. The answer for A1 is 0.4 Ang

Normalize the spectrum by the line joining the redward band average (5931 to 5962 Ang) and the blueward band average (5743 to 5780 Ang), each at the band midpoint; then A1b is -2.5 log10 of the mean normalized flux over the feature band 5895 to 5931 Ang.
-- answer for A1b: 0.06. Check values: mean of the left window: 13.1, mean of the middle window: 12.4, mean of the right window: 13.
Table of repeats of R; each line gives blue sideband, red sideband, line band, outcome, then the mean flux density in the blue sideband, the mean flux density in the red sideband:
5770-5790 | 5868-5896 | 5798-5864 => -4.6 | 12.4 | 11.5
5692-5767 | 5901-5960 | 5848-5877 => 1.2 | 13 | 12.9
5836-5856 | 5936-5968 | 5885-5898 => 2.7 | 12.5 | 13.1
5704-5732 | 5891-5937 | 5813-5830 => -0.2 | 12.8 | 12.2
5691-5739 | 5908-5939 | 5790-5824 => 0.0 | 12.7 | 13.1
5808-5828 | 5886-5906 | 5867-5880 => -2.3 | 12.6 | 10.4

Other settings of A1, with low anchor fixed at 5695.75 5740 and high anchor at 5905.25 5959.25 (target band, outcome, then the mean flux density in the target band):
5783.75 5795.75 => 0.42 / 12.4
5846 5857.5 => 0.85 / 12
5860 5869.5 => 0.36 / 12.5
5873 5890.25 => 1.87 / 11.6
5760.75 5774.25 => 0.07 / 12.8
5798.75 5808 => -0.49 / 13.6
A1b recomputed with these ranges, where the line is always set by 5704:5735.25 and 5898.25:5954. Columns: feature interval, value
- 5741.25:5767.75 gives -0.043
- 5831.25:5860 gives 0.023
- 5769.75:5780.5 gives 0.033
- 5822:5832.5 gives -0.002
